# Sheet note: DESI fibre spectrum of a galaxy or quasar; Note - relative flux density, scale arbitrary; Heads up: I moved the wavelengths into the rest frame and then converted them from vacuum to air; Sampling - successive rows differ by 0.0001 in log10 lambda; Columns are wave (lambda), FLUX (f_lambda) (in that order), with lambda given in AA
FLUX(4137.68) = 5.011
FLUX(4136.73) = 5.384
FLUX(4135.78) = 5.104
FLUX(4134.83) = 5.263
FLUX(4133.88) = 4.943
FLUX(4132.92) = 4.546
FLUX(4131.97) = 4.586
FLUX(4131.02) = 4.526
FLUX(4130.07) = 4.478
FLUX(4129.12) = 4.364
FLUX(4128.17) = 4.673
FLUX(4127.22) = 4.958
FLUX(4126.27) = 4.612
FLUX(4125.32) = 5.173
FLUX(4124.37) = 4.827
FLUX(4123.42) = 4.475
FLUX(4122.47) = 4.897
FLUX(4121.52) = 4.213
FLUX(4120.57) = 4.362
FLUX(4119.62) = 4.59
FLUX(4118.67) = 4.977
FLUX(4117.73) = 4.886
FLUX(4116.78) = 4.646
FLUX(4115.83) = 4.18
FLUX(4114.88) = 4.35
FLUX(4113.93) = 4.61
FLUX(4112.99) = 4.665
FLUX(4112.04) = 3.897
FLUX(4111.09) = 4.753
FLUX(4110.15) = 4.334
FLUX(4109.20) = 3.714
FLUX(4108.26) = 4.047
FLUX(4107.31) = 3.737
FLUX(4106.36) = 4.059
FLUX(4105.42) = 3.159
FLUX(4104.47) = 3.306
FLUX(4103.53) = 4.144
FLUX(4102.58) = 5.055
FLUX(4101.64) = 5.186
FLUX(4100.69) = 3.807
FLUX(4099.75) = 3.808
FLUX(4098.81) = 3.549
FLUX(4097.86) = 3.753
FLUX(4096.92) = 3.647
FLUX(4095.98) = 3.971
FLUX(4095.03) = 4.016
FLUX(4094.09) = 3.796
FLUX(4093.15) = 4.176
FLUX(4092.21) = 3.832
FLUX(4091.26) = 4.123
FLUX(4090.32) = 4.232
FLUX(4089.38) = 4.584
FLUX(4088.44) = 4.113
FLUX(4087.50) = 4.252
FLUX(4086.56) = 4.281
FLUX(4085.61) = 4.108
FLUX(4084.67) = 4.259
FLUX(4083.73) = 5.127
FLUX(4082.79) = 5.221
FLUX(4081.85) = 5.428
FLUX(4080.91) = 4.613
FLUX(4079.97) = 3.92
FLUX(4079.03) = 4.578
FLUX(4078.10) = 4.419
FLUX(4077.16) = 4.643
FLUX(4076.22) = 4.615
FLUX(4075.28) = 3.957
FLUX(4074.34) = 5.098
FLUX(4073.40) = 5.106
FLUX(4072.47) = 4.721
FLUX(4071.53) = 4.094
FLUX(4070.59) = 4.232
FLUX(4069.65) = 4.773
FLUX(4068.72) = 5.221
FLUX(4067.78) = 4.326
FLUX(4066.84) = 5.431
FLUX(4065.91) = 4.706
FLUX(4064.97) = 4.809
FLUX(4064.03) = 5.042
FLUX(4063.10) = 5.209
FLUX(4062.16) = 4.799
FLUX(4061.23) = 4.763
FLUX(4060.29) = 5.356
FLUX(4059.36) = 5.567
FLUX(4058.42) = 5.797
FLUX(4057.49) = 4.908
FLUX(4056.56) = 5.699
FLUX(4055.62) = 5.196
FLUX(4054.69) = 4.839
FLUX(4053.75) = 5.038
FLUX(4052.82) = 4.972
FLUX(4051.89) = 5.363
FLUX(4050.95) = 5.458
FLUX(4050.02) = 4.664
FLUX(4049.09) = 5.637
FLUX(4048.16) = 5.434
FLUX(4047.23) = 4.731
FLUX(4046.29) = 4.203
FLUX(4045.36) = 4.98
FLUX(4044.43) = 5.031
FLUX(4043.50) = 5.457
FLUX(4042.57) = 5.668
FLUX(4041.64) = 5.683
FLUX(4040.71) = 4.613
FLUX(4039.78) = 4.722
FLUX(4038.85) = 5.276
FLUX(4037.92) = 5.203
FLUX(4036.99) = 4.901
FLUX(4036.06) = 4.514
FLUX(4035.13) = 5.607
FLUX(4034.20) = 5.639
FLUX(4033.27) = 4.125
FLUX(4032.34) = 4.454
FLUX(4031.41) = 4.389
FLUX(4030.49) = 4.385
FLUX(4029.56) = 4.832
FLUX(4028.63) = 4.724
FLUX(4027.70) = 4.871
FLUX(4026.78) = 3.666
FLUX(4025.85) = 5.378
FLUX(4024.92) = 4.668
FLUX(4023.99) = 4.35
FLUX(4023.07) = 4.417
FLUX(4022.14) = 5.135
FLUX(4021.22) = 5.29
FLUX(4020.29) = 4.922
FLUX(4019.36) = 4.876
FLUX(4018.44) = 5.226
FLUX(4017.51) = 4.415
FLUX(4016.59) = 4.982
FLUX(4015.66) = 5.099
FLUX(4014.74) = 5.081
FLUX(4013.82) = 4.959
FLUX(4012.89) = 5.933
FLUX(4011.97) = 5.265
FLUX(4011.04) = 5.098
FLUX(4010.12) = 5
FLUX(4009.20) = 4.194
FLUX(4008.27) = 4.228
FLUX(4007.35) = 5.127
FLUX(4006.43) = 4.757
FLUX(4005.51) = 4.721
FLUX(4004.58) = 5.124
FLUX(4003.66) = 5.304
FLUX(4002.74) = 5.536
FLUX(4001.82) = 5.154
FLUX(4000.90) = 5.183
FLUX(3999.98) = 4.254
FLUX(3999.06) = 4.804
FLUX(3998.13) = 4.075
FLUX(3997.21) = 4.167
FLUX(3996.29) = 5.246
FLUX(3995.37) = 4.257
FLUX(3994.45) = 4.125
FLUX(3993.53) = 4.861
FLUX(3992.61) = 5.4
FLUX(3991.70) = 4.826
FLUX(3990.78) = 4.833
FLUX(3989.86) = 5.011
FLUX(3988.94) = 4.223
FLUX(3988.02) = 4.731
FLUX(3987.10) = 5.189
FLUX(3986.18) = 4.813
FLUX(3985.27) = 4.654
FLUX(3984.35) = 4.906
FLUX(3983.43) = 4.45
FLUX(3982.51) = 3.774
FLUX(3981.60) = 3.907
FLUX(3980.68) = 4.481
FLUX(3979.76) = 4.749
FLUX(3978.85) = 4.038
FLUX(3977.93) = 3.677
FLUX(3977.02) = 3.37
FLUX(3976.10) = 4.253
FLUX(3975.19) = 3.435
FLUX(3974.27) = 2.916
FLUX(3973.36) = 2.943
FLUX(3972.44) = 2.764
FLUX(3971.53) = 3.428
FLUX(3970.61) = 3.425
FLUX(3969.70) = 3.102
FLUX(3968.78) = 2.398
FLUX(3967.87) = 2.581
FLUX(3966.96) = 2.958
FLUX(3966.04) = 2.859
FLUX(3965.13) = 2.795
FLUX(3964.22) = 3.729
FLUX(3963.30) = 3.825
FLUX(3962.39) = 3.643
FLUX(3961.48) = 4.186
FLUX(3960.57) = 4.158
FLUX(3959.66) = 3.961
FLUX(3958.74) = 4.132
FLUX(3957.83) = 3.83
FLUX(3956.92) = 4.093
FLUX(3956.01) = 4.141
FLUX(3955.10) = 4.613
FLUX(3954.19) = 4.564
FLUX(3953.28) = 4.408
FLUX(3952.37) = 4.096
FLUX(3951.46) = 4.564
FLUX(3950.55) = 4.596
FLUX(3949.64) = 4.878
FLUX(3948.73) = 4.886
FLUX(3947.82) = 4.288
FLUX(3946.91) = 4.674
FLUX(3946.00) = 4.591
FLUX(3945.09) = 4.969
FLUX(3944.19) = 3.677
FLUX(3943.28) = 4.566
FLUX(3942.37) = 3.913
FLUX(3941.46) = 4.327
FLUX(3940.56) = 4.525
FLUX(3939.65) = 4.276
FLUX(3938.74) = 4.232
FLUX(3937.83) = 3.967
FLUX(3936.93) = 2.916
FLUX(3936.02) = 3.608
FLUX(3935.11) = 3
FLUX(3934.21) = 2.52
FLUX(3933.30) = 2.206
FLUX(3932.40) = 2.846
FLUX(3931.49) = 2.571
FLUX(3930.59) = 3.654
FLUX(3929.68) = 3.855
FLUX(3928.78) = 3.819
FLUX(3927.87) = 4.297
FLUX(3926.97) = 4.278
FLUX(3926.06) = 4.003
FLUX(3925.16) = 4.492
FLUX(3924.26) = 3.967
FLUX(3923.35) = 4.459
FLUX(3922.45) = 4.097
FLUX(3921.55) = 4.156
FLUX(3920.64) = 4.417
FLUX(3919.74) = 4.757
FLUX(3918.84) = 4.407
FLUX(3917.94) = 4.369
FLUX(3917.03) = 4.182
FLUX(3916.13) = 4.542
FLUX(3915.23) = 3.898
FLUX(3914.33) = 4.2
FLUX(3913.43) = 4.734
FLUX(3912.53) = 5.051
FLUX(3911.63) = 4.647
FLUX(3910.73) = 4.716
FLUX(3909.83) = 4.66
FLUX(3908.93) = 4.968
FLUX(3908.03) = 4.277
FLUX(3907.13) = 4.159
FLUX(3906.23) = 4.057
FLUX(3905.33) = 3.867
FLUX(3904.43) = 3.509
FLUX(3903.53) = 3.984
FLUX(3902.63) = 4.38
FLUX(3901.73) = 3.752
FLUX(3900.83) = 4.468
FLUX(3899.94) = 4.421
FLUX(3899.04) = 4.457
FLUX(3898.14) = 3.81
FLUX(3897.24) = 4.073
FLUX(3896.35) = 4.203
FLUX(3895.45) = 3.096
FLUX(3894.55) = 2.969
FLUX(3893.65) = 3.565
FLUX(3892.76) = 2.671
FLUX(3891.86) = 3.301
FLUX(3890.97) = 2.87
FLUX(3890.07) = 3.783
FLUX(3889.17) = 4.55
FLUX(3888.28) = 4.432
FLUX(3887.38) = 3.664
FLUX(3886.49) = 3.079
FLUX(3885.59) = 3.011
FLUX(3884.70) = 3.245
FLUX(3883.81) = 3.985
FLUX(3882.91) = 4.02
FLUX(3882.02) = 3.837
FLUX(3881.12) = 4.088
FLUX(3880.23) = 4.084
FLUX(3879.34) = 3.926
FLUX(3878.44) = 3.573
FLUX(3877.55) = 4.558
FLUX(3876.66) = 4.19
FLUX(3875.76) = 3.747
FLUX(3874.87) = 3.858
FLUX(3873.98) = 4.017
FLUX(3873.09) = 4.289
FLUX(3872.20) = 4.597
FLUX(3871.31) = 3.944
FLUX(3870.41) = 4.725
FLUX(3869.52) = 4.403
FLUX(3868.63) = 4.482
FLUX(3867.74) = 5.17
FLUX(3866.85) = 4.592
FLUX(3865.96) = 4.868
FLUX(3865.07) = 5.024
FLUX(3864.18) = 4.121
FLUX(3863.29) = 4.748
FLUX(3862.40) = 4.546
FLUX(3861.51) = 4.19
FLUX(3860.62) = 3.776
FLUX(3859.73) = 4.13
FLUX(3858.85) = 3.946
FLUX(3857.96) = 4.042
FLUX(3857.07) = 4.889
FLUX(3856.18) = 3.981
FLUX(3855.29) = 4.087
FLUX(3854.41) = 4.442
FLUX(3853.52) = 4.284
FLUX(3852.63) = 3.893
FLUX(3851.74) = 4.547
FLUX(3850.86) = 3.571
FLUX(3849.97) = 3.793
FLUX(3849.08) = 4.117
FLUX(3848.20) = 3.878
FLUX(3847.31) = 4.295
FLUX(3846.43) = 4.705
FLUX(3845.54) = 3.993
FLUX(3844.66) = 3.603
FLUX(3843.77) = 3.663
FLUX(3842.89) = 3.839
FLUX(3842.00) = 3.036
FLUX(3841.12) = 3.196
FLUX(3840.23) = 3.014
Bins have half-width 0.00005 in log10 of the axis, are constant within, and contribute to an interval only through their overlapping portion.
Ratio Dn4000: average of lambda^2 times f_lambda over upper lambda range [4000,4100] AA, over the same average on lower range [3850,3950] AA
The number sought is 1.27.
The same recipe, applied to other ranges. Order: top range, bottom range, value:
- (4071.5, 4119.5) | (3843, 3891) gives 1.17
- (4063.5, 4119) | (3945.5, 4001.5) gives 1.12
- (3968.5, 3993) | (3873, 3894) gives 1.14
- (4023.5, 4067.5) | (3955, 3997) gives 1.29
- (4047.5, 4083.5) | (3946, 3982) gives 1.35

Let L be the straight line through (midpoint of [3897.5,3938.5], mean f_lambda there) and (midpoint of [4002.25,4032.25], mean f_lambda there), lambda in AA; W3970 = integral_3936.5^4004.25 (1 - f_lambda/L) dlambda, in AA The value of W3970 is 4.5 AA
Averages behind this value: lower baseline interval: 4.03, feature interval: 4.18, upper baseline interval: 4.87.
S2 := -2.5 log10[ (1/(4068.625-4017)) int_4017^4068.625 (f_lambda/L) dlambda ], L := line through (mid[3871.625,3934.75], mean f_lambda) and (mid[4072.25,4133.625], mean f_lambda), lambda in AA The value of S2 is -0.17 mag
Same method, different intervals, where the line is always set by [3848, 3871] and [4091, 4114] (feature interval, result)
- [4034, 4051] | -0.238 mag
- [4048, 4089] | -0.189 mag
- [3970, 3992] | 0.019 mag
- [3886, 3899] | 0.188 mag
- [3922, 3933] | 0.108 mag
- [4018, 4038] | -0.163 mag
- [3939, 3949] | -0.049 mag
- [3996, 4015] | -0.183 mag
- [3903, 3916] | -0.021 mag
